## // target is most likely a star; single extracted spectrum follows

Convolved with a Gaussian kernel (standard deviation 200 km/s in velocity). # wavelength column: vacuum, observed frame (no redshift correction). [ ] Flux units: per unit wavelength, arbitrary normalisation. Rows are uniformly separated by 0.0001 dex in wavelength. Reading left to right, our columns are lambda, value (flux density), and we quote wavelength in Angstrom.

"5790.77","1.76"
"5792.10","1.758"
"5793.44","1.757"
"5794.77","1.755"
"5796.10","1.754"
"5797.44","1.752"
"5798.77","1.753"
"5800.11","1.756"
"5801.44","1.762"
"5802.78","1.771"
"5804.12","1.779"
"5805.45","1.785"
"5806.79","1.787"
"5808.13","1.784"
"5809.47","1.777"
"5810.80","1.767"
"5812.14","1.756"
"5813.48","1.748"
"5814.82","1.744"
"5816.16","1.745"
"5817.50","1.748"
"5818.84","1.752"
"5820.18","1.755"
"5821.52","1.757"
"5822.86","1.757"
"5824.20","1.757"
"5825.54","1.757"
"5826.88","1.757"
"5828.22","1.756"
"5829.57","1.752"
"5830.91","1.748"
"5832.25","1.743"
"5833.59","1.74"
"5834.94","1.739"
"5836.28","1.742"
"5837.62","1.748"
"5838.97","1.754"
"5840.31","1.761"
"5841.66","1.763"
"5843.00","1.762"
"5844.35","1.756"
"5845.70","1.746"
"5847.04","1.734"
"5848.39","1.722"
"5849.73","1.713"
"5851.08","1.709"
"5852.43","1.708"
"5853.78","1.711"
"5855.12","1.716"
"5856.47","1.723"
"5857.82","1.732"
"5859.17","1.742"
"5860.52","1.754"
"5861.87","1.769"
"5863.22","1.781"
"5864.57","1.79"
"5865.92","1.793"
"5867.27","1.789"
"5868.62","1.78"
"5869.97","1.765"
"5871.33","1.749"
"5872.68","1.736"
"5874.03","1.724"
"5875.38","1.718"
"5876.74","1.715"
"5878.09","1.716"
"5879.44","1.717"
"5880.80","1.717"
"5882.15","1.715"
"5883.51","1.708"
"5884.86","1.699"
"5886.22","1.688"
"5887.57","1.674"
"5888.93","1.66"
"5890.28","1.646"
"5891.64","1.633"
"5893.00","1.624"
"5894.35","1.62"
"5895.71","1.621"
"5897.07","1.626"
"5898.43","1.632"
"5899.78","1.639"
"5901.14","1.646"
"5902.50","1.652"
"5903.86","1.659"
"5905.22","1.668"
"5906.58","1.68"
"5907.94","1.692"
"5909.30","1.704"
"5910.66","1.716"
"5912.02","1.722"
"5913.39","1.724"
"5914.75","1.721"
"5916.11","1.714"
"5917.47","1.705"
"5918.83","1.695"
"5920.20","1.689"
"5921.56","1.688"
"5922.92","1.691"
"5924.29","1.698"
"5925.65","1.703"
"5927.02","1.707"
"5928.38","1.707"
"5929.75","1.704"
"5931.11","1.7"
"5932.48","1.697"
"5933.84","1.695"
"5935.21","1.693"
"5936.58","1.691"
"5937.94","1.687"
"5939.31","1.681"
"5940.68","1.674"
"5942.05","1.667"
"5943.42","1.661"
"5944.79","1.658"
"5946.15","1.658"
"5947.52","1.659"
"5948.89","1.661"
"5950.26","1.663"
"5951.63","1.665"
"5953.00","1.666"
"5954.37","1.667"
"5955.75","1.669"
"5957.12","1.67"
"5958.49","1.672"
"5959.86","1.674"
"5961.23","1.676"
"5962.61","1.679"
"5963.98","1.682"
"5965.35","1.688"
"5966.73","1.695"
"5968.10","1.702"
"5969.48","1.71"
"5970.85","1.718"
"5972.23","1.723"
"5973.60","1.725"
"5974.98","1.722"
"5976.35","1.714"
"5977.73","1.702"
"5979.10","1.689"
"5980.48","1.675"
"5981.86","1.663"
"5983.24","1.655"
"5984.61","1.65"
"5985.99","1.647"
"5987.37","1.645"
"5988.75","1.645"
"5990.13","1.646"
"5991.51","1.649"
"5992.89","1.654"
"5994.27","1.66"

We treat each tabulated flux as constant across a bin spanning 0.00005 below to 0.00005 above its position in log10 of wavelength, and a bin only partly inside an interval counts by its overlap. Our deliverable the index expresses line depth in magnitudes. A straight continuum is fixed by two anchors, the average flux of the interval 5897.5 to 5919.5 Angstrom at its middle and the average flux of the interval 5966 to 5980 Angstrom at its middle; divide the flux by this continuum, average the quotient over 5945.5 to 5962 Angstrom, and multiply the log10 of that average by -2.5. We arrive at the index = 0.02 mag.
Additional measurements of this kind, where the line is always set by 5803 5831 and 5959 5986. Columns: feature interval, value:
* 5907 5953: 0.012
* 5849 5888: 0.003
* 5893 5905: 0.055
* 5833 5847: 0.000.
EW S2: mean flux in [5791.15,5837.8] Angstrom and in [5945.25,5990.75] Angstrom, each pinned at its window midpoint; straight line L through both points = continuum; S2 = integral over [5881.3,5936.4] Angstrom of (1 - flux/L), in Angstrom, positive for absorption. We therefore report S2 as 0.9 Angstrom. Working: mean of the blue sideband 1.76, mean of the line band 1.68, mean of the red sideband 1.68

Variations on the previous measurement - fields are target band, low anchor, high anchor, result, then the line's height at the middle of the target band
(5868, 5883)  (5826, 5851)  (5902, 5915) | -0.12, 1.72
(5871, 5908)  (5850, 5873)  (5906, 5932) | 1.07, 1.73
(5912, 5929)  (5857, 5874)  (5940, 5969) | 0.02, 1.71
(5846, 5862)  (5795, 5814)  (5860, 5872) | 0.41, 1.77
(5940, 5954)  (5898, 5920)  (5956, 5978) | 0.25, 1.69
